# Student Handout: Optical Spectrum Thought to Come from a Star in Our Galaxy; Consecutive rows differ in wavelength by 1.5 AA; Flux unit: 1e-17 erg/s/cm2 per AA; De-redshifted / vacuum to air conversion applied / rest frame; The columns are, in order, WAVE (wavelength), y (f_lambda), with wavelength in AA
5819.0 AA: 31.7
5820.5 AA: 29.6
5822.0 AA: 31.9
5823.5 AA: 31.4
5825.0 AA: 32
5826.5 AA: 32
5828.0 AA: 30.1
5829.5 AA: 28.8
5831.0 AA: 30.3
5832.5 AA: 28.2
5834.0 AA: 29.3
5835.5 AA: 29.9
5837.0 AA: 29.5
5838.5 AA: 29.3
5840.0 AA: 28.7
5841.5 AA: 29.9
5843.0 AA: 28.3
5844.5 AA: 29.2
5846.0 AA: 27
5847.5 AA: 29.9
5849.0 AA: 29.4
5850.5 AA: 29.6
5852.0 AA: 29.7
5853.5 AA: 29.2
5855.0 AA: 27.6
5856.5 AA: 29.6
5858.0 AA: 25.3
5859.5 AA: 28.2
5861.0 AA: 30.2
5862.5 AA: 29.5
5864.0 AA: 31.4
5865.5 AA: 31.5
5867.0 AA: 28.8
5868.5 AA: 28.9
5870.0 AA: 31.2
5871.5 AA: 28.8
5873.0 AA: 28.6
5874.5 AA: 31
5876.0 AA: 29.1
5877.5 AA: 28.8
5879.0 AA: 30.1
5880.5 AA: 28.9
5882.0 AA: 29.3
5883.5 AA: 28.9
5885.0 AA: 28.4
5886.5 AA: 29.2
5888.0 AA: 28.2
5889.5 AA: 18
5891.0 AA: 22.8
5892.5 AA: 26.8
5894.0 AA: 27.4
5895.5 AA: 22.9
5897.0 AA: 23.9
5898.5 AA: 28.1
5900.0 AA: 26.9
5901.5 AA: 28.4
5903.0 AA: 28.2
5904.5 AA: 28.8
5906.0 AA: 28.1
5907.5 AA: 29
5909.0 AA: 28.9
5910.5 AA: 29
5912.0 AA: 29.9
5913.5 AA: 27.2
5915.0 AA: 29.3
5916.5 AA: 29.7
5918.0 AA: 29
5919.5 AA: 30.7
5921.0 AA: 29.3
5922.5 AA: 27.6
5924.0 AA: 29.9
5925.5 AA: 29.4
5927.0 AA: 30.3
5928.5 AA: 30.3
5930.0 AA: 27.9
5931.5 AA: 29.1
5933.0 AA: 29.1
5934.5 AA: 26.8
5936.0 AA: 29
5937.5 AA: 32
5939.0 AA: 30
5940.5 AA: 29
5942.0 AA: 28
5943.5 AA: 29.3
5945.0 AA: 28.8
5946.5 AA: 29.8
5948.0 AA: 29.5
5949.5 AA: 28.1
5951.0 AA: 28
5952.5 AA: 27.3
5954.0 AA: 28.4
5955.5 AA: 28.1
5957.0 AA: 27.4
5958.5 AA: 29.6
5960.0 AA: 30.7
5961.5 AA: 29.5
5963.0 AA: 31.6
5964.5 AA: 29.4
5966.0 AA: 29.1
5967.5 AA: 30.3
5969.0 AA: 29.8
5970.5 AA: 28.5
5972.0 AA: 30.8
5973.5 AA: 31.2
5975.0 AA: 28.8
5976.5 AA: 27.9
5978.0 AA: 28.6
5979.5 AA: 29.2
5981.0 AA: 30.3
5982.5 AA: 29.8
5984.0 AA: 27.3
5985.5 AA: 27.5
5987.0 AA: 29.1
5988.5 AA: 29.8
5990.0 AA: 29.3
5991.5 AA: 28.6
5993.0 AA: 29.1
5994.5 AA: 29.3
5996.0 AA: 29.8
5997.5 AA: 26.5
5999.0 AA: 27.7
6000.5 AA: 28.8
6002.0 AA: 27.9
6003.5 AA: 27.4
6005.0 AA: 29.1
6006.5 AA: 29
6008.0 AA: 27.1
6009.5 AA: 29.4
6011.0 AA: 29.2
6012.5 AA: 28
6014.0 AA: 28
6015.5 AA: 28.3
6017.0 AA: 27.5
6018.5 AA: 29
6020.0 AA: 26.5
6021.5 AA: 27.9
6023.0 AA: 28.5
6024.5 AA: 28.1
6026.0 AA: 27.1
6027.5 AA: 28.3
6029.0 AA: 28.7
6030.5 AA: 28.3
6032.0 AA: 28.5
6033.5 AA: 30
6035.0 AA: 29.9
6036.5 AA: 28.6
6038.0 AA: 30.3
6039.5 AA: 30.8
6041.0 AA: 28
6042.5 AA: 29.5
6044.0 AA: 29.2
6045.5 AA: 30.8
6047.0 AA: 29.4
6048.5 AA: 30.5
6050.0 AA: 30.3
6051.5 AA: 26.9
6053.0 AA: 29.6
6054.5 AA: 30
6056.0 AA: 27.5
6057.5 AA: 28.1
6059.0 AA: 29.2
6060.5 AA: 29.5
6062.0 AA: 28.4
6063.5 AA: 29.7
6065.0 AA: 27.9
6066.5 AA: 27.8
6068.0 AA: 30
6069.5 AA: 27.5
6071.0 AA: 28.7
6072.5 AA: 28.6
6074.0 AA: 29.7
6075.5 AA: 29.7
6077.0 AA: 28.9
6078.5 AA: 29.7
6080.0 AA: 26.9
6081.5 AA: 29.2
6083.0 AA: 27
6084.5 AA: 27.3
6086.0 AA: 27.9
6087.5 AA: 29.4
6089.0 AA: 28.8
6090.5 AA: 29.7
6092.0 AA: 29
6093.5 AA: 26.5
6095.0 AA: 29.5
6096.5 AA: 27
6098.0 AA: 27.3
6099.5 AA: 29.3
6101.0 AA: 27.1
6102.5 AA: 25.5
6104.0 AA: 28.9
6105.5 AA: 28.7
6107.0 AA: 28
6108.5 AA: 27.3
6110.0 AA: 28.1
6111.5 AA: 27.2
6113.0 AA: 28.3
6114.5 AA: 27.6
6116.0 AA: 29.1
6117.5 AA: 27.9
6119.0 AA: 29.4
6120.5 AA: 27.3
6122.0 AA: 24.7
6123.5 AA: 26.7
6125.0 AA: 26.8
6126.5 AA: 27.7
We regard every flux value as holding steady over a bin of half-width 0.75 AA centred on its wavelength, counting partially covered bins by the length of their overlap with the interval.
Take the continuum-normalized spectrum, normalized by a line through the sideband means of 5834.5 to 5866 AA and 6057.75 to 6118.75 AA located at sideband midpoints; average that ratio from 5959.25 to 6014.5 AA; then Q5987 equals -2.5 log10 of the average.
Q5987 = -0.01 mag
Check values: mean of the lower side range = 29.2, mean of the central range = 29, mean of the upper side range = 28.4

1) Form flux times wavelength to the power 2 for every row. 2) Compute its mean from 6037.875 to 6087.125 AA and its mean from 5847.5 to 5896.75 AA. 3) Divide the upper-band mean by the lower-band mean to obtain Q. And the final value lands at 1.1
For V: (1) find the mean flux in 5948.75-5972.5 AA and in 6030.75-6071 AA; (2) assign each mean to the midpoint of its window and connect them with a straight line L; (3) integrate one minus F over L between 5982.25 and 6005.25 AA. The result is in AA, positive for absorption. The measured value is 0.49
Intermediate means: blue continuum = 29.1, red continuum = 29.1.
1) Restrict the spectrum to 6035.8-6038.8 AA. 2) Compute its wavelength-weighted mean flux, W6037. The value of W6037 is 29.5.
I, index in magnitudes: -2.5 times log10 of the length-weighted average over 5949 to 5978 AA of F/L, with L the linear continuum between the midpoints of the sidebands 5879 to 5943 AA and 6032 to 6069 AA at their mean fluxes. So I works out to -0.02 mag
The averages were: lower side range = 28.2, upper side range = 29.2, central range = 29.2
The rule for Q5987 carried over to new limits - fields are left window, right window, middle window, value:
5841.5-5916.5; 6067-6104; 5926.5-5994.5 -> -0.030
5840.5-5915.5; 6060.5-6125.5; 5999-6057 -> -0.019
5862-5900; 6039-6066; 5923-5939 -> -0.040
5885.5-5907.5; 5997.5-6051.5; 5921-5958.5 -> -0.068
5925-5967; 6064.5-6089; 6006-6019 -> 0.017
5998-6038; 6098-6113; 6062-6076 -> -0.030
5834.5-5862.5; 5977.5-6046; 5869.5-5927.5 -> 0.026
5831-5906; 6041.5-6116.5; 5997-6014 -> 0.011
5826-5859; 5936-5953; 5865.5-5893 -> 0.034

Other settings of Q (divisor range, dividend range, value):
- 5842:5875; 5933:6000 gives 1.03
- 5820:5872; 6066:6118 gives 1.04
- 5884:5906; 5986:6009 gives 1.12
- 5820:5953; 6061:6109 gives 1.05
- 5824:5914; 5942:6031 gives 1.05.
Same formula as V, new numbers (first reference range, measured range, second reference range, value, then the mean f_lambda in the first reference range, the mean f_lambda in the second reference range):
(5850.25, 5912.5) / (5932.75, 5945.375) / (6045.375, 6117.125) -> -0.4 AA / 28.2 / 28.5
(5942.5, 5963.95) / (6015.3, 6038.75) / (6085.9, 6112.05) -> 0.0 AA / 29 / 28.1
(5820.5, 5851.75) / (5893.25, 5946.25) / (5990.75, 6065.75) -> 1.2 AA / 29.7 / 28.7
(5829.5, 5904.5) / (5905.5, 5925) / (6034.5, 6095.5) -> -0.4 AA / 28.4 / 28.9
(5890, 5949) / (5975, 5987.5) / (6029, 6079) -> 0.0 AA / 28.4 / 29.1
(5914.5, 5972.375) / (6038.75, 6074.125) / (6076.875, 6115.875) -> -0.8 AA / 29.2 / 28.1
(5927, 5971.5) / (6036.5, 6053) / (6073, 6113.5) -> -0.6 AA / 29.1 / 28.2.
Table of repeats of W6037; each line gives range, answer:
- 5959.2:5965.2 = 30.3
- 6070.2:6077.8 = 29.1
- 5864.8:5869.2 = 29.7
